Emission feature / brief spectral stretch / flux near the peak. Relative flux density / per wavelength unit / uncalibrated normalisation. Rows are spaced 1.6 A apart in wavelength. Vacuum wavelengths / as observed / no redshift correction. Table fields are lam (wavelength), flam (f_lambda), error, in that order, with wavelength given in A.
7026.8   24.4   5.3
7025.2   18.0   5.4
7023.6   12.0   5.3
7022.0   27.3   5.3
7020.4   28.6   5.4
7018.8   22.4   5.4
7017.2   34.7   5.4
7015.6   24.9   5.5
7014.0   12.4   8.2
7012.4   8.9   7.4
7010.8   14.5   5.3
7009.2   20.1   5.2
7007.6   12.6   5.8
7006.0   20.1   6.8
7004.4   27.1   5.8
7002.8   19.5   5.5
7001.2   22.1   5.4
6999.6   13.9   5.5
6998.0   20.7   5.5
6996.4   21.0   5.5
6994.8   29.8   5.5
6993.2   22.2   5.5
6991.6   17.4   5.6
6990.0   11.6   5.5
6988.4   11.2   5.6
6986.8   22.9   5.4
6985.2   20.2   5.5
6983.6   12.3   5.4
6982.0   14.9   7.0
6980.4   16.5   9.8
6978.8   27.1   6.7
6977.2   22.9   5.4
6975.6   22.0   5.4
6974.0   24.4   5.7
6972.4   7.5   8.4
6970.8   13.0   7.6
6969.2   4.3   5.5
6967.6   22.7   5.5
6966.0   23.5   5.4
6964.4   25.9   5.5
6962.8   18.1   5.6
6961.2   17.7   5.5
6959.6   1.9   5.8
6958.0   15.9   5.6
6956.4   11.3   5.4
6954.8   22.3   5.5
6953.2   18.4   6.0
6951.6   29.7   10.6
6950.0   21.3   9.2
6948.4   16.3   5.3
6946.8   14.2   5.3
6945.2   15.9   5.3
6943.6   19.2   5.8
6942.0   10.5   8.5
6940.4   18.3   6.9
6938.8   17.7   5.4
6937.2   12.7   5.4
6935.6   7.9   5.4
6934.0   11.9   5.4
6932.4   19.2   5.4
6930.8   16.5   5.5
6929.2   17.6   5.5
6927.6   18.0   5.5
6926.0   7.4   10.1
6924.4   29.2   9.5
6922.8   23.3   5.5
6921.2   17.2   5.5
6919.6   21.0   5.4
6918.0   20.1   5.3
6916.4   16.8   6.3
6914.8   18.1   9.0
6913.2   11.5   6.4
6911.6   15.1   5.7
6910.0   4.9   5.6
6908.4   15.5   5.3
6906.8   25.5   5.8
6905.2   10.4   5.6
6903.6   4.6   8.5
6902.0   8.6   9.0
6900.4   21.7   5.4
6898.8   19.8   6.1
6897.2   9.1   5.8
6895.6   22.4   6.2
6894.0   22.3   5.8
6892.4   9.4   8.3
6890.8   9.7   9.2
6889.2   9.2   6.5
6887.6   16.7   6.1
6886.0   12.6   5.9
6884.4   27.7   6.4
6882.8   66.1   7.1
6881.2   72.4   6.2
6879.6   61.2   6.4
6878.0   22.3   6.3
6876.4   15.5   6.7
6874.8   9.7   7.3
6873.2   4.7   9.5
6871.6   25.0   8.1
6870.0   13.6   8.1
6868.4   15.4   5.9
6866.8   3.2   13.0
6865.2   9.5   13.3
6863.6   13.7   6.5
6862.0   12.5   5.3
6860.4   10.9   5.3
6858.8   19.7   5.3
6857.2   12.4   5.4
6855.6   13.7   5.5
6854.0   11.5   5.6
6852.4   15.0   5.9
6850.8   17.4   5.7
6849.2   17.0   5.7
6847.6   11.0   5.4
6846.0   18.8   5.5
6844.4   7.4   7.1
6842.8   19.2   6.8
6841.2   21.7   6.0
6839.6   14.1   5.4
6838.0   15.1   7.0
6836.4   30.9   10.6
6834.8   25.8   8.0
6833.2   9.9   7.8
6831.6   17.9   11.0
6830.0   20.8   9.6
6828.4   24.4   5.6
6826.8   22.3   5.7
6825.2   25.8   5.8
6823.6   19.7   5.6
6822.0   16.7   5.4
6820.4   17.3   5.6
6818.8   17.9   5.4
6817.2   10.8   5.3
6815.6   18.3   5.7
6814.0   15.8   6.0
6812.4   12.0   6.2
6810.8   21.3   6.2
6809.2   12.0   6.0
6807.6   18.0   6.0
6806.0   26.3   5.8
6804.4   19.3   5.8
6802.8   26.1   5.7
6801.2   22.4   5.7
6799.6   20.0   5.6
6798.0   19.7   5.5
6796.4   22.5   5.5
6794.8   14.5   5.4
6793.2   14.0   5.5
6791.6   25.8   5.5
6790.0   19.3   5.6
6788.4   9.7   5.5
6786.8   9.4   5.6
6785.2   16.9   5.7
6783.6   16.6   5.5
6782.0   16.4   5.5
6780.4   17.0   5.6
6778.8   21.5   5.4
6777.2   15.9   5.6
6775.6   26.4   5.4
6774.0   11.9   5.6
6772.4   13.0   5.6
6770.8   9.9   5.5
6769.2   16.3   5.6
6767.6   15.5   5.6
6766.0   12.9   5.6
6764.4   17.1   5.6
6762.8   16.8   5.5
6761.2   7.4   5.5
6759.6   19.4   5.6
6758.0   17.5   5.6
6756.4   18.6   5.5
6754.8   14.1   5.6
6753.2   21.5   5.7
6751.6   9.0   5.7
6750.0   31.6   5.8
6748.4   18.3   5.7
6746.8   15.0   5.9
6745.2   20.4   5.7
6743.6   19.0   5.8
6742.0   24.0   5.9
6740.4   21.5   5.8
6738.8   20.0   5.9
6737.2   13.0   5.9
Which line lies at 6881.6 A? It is Hbeta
